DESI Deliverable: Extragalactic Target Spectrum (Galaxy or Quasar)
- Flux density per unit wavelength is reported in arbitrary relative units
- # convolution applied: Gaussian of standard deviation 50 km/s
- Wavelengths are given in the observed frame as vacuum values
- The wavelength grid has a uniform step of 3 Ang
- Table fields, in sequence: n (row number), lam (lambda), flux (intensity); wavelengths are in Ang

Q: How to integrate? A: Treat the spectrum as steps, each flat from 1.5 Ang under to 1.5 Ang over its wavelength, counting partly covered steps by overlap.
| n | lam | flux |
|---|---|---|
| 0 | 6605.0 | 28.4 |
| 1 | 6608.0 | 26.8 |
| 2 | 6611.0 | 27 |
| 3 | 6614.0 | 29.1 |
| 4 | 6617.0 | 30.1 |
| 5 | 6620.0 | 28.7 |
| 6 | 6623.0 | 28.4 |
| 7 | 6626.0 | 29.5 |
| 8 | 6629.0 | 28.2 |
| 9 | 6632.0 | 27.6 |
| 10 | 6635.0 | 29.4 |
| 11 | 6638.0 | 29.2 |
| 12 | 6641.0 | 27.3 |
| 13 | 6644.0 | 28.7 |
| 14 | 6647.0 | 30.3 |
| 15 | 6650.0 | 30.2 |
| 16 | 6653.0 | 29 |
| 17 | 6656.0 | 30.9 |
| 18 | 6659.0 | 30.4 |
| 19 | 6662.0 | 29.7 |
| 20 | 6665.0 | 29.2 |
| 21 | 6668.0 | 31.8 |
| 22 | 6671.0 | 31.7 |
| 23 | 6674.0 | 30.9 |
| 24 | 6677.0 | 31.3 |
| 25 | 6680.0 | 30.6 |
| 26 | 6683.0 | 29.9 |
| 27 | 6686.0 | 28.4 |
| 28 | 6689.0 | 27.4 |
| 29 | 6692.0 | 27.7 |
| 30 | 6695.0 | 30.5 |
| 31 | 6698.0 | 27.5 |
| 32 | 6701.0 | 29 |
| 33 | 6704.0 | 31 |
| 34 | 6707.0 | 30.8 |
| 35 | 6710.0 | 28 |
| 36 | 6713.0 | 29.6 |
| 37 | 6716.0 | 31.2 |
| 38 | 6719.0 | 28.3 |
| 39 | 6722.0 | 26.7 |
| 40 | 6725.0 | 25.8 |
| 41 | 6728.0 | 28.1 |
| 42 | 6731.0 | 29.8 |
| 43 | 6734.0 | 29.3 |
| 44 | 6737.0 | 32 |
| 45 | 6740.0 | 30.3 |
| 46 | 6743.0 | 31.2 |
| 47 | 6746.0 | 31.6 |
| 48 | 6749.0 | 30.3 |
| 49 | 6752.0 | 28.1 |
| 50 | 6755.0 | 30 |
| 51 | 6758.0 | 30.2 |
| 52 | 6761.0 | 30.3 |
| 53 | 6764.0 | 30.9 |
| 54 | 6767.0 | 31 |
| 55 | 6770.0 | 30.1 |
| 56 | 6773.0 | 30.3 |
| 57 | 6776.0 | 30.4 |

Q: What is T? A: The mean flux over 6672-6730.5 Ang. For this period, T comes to 29.1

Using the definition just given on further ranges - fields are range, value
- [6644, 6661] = 30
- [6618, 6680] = 29.6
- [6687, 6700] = 28.3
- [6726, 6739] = 29.7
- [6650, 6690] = 30.1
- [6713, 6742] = 29.1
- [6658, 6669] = 30.2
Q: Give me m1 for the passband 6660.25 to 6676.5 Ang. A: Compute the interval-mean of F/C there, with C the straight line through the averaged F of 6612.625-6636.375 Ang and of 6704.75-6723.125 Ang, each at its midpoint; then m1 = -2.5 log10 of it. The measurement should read -0.06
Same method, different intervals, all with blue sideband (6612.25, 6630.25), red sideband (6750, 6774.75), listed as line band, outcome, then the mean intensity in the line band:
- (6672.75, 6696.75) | 0.00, 29.6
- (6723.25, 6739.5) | 0.03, 29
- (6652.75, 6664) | -0.03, 30.1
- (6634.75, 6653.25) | 0.00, 29.2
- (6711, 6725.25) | 0.05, 28.5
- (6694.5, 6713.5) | 0.01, 29.4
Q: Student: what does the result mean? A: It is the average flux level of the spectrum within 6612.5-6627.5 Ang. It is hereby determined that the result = 29.2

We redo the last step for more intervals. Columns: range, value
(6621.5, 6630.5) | 28.7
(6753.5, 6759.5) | 30.1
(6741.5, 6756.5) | 30.2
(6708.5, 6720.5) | 29.3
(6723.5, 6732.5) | 27.9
